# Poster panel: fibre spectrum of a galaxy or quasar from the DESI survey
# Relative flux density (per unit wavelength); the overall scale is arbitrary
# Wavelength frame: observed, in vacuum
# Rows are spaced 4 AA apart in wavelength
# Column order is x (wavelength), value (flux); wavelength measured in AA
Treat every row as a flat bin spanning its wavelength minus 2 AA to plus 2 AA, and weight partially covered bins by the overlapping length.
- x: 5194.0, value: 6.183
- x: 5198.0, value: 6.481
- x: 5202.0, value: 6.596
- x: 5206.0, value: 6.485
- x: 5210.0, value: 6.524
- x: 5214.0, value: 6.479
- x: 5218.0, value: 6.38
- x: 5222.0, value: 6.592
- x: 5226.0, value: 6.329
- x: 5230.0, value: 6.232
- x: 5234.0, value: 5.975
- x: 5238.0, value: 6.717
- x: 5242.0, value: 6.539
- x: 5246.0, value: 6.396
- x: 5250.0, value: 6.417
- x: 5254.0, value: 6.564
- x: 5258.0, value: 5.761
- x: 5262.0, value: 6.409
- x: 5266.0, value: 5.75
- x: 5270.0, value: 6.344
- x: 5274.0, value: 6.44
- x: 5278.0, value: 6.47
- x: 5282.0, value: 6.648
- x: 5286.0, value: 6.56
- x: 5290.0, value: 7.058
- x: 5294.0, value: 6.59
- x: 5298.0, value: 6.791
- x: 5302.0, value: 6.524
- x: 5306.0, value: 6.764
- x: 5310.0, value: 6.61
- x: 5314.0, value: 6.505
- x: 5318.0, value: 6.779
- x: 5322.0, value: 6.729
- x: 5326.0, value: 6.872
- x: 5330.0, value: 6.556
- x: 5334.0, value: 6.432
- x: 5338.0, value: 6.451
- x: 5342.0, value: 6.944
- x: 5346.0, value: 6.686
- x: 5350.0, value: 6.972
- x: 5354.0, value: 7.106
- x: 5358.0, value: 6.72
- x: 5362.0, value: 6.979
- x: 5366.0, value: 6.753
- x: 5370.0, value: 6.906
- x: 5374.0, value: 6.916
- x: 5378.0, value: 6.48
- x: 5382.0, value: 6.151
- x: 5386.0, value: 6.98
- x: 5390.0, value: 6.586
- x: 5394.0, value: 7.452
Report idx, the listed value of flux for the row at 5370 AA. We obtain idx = 6.906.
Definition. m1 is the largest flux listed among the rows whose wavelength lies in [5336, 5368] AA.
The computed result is 7.106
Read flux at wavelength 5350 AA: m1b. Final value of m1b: 6.972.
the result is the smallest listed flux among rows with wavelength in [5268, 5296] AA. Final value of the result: 6.344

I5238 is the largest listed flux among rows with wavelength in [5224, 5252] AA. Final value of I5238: 6.717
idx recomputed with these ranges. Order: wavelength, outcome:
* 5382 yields 6.151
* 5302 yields 6.524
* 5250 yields 6.417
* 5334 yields 6.432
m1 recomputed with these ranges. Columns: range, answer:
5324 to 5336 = 6.872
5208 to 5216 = 6.524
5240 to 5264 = 6.564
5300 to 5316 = 6.764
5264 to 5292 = 7.058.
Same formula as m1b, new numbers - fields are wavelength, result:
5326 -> 6.872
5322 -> 6.729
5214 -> 6.479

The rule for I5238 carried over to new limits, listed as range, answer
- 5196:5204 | 6.596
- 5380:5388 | 6.98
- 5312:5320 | 6.779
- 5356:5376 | 6.979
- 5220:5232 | 6.592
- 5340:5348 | 6.944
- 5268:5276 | 6.44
